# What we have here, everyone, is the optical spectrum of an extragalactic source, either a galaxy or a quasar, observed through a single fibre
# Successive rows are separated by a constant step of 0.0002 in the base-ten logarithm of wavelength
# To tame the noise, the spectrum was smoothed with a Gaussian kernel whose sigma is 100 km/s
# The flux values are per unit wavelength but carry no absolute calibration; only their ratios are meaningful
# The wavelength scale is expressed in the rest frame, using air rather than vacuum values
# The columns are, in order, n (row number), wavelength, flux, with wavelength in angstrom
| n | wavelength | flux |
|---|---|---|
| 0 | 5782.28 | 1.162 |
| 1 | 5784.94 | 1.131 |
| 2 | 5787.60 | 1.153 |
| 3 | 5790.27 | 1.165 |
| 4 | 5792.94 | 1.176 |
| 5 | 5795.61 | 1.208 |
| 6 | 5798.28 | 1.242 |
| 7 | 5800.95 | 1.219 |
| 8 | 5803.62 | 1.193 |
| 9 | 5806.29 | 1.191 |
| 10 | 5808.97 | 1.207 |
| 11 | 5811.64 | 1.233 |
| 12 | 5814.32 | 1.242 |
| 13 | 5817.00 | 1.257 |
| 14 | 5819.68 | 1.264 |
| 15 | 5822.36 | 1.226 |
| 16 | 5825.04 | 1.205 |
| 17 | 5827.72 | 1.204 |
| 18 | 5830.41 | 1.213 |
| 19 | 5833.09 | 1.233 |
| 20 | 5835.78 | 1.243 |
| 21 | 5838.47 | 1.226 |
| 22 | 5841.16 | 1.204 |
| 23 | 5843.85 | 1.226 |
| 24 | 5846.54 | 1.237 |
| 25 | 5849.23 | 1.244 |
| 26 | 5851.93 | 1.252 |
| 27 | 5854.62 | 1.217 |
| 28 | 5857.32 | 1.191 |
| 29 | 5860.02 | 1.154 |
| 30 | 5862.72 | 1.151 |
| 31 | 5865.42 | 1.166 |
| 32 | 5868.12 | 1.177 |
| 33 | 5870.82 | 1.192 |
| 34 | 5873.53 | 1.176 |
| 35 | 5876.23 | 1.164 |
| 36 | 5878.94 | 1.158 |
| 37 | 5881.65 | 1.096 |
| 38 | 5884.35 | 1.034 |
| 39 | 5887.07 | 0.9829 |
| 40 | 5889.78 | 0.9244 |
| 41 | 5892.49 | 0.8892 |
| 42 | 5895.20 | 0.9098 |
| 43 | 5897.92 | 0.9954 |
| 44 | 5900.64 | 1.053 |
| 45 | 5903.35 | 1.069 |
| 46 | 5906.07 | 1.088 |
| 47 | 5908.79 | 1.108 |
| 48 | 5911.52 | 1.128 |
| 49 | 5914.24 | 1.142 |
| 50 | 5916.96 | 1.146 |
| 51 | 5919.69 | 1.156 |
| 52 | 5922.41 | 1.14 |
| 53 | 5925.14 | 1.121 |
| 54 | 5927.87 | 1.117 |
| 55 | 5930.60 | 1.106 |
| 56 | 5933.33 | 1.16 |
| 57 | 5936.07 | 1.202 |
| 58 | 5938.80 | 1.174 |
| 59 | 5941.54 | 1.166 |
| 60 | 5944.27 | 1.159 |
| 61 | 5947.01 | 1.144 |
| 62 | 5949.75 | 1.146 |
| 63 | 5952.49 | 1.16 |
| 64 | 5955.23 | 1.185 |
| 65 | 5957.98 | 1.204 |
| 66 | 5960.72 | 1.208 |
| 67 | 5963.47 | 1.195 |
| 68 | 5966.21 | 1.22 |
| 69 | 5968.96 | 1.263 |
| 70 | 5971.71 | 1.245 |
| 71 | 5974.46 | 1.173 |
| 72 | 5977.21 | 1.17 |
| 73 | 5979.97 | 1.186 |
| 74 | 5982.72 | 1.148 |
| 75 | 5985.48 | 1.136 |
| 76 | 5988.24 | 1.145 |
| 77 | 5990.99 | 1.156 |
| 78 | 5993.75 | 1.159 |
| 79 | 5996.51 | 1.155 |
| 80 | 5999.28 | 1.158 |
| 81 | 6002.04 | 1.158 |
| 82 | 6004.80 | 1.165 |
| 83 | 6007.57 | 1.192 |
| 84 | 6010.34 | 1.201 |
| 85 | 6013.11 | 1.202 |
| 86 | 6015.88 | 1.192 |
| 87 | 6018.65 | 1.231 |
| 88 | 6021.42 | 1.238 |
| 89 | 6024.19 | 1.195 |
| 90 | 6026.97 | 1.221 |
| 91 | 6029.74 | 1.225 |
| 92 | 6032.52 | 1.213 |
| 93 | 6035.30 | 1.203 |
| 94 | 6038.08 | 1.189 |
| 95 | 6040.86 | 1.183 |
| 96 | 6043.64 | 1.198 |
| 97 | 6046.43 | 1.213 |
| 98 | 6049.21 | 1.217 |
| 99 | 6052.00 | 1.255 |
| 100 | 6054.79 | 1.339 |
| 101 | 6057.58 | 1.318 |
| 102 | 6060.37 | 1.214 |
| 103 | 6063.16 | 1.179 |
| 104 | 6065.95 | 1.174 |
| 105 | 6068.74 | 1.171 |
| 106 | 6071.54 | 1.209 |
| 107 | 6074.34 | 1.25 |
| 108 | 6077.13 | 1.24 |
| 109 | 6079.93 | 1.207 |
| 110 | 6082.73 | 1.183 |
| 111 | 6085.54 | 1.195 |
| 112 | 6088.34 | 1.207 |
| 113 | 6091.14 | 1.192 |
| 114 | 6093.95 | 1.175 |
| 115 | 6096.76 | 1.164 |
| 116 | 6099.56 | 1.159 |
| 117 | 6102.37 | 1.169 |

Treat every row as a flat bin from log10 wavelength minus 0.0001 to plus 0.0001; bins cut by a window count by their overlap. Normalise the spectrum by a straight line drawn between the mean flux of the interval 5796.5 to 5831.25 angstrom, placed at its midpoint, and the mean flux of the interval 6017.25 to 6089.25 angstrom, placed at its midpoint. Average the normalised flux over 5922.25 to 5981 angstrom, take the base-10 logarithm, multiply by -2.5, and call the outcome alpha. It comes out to 0.04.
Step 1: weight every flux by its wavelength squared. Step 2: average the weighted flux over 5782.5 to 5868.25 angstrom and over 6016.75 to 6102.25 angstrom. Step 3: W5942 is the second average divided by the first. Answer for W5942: 1.1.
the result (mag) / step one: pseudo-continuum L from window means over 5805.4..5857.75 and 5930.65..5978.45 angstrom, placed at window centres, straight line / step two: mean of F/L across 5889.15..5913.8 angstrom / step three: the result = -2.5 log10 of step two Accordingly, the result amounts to 0.17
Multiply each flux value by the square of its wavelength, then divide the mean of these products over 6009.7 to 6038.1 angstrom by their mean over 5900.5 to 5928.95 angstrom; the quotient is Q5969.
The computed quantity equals 1.1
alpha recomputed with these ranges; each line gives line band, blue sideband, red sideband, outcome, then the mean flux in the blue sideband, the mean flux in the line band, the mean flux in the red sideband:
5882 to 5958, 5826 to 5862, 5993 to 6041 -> 0.10 mag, 1.22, 1.1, 1.19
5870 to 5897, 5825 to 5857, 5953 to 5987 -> 0.16 mag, 1.23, 1.05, 1.19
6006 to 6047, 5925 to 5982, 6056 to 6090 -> -0.01 mag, 1.18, 1.21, 1.21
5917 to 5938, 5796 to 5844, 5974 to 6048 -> 0.05 mag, 1.22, 1.14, 1.19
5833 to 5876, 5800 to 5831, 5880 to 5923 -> -0.05 mag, 1.22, 1.2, 1.05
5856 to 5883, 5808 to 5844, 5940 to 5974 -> 0.05 mag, 1.23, 1.16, 1.19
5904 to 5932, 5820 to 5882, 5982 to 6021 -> 0.06 mag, 1.2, 1.12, 1.17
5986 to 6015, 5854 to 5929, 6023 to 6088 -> 0.01 mag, 1.1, 1.17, 1.22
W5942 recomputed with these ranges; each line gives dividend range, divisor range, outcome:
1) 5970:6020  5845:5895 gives 1.09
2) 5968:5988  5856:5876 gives 1.05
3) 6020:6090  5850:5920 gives 1.17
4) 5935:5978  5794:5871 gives 1.02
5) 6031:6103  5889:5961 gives 1.14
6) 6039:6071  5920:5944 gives 1.11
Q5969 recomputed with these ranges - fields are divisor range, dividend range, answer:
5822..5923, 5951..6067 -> 1.10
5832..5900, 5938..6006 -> 1.07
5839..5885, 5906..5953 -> 0.99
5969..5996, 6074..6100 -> 1.06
